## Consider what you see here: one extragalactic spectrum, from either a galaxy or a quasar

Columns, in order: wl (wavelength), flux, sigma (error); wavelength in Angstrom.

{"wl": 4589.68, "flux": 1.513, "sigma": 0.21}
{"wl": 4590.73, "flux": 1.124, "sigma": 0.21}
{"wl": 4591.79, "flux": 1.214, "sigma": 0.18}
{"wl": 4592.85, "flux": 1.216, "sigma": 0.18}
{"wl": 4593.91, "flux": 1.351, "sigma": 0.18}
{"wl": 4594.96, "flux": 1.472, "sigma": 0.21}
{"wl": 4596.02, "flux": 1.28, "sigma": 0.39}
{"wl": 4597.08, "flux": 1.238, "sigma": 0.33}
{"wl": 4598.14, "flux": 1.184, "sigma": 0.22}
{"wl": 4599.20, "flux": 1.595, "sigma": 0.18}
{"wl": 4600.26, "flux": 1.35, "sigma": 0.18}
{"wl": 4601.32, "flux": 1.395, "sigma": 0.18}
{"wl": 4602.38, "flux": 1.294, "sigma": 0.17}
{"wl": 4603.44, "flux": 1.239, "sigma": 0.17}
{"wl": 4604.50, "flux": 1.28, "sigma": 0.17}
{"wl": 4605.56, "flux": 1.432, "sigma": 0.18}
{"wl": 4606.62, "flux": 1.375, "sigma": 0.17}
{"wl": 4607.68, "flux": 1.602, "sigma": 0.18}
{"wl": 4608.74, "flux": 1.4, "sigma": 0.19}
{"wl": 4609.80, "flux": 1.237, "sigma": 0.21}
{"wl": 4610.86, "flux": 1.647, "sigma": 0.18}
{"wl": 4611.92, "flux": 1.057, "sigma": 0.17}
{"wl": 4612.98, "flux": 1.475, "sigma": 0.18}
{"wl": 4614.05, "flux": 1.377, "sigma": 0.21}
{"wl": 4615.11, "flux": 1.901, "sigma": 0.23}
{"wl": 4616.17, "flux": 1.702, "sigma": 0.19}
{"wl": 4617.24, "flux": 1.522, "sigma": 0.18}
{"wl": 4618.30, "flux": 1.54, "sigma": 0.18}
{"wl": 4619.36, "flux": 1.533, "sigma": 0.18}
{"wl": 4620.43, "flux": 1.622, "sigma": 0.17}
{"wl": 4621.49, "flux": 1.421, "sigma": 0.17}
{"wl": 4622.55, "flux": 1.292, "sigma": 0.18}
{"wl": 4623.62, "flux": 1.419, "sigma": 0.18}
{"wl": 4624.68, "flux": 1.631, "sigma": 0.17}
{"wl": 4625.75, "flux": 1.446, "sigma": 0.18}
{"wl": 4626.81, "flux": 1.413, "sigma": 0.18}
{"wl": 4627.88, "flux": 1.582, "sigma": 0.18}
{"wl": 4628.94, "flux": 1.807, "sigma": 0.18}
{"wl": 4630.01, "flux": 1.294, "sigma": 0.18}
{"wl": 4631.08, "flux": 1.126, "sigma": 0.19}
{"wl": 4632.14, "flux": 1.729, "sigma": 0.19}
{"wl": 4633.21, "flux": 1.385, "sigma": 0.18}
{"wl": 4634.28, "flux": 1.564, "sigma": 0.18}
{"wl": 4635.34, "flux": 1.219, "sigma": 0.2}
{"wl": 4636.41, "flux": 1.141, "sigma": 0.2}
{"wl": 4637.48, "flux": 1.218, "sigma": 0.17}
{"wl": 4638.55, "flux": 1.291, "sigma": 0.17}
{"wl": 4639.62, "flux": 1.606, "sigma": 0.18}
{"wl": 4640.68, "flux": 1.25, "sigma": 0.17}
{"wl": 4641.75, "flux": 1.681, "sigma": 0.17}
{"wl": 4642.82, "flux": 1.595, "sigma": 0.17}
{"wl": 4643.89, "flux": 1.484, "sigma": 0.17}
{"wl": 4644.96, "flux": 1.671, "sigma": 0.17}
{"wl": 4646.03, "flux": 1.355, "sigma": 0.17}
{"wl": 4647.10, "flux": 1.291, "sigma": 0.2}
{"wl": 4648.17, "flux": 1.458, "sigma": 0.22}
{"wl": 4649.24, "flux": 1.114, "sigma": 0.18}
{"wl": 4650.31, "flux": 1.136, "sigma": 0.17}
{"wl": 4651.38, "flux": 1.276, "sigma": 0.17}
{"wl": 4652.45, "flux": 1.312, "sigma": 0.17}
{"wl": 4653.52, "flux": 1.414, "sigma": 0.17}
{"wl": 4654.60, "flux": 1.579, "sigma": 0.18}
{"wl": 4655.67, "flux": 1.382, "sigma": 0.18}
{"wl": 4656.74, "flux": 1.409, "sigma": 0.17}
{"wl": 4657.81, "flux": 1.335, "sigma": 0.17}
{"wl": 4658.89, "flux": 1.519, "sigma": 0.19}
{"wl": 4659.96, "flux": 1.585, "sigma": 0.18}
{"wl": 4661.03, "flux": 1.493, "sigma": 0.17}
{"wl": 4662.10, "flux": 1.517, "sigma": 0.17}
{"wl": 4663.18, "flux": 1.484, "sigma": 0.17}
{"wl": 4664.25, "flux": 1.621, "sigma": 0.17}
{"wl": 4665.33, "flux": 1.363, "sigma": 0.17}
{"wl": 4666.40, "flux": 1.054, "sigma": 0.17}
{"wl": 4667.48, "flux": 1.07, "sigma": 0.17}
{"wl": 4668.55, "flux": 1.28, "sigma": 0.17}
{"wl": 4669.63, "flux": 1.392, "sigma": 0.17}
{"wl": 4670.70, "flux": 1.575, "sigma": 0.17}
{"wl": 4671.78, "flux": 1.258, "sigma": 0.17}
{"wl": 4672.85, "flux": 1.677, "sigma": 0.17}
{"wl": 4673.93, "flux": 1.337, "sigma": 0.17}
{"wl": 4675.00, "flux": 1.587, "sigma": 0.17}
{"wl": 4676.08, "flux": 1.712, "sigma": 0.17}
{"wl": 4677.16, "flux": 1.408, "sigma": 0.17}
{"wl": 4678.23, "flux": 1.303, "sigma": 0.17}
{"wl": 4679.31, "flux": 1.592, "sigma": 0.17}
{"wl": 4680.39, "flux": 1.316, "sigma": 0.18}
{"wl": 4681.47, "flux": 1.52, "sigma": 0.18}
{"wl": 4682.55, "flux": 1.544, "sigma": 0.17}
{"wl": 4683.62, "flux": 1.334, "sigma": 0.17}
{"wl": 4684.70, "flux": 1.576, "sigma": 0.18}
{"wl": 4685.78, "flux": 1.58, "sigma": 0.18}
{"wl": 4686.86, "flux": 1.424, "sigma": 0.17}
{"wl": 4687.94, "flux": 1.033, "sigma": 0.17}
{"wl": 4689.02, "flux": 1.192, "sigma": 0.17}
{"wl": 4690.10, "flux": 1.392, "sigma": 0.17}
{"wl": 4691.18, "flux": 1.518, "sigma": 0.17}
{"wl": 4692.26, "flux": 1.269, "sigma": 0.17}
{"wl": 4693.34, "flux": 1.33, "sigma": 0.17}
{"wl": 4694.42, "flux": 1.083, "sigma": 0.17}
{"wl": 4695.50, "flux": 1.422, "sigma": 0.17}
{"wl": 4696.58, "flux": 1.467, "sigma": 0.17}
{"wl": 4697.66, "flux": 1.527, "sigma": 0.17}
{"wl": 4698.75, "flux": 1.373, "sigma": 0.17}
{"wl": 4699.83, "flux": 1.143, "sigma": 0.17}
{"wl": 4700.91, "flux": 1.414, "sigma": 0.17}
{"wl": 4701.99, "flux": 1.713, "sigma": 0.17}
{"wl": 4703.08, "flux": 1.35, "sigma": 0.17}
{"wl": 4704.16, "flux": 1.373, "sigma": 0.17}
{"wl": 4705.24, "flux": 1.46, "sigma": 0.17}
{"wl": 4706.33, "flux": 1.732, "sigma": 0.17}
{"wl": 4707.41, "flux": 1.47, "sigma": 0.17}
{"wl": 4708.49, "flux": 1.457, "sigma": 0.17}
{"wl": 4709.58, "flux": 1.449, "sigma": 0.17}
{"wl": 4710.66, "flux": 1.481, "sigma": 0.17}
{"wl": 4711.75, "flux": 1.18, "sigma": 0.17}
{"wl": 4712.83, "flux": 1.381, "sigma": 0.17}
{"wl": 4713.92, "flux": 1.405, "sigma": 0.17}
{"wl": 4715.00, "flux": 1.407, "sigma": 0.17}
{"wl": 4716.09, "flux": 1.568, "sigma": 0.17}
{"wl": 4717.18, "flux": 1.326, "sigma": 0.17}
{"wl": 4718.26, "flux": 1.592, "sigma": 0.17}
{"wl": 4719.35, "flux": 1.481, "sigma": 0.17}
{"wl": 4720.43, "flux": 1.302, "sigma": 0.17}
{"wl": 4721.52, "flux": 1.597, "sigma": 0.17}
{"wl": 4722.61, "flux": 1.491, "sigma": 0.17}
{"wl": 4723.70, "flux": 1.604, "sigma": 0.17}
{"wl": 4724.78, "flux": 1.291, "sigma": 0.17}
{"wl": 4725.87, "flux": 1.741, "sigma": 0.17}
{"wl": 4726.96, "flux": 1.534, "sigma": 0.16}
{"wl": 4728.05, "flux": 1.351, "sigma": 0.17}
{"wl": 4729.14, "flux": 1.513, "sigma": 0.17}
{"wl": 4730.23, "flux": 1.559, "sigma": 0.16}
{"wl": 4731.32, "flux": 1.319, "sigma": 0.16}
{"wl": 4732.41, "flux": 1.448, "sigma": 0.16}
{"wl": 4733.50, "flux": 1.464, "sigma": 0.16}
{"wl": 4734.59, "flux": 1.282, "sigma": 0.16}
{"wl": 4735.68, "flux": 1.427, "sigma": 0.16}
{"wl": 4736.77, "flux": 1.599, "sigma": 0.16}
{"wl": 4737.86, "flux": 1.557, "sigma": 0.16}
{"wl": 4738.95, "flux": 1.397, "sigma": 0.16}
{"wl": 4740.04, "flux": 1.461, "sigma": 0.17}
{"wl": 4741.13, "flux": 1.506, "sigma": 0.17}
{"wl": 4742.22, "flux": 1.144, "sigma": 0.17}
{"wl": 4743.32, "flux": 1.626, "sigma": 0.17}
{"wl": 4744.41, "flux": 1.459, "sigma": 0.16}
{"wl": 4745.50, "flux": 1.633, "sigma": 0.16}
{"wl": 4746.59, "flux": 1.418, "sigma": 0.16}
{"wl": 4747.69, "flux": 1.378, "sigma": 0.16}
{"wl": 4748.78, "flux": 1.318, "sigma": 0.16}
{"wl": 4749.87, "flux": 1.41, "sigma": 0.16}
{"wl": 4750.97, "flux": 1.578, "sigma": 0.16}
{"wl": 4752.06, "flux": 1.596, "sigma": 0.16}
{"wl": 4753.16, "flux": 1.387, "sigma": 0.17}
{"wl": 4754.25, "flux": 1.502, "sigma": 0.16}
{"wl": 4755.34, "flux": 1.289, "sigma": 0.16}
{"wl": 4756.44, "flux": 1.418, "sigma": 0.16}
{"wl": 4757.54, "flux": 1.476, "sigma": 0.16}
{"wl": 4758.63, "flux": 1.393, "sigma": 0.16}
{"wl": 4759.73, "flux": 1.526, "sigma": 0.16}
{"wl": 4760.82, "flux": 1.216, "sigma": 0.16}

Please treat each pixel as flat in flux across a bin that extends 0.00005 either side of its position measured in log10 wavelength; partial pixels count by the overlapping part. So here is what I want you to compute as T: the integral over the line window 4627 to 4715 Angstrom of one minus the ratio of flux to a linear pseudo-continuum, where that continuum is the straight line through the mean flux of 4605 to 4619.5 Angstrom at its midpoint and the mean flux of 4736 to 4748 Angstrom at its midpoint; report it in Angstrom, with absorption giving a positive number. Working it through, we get 3.9 Angstrom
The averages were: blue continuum 1.48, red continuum 1.47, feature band 1.41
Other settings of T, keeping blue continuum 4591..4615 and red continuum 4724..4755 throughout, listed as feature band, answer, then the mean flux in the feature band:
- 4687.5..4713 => 0.8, 1.39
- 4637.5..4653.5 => 0.0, 1.39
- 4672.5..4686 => -0.8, 1.49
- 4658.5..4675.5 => -0.2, 1.43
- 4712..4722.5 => 0.0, 1.45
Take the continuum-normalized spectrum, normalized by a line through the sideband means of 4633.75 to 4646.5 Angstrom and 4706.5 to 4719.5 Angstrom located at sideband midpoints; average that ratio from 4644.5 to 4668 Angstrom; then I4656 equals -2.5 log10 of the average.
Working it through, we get 0.03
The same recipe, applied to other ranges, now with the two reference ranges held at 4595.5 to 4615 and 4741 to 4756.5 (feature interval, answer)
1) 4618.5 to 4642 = -0.04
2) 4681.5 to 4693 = 0.02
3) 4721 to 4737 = -0.03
